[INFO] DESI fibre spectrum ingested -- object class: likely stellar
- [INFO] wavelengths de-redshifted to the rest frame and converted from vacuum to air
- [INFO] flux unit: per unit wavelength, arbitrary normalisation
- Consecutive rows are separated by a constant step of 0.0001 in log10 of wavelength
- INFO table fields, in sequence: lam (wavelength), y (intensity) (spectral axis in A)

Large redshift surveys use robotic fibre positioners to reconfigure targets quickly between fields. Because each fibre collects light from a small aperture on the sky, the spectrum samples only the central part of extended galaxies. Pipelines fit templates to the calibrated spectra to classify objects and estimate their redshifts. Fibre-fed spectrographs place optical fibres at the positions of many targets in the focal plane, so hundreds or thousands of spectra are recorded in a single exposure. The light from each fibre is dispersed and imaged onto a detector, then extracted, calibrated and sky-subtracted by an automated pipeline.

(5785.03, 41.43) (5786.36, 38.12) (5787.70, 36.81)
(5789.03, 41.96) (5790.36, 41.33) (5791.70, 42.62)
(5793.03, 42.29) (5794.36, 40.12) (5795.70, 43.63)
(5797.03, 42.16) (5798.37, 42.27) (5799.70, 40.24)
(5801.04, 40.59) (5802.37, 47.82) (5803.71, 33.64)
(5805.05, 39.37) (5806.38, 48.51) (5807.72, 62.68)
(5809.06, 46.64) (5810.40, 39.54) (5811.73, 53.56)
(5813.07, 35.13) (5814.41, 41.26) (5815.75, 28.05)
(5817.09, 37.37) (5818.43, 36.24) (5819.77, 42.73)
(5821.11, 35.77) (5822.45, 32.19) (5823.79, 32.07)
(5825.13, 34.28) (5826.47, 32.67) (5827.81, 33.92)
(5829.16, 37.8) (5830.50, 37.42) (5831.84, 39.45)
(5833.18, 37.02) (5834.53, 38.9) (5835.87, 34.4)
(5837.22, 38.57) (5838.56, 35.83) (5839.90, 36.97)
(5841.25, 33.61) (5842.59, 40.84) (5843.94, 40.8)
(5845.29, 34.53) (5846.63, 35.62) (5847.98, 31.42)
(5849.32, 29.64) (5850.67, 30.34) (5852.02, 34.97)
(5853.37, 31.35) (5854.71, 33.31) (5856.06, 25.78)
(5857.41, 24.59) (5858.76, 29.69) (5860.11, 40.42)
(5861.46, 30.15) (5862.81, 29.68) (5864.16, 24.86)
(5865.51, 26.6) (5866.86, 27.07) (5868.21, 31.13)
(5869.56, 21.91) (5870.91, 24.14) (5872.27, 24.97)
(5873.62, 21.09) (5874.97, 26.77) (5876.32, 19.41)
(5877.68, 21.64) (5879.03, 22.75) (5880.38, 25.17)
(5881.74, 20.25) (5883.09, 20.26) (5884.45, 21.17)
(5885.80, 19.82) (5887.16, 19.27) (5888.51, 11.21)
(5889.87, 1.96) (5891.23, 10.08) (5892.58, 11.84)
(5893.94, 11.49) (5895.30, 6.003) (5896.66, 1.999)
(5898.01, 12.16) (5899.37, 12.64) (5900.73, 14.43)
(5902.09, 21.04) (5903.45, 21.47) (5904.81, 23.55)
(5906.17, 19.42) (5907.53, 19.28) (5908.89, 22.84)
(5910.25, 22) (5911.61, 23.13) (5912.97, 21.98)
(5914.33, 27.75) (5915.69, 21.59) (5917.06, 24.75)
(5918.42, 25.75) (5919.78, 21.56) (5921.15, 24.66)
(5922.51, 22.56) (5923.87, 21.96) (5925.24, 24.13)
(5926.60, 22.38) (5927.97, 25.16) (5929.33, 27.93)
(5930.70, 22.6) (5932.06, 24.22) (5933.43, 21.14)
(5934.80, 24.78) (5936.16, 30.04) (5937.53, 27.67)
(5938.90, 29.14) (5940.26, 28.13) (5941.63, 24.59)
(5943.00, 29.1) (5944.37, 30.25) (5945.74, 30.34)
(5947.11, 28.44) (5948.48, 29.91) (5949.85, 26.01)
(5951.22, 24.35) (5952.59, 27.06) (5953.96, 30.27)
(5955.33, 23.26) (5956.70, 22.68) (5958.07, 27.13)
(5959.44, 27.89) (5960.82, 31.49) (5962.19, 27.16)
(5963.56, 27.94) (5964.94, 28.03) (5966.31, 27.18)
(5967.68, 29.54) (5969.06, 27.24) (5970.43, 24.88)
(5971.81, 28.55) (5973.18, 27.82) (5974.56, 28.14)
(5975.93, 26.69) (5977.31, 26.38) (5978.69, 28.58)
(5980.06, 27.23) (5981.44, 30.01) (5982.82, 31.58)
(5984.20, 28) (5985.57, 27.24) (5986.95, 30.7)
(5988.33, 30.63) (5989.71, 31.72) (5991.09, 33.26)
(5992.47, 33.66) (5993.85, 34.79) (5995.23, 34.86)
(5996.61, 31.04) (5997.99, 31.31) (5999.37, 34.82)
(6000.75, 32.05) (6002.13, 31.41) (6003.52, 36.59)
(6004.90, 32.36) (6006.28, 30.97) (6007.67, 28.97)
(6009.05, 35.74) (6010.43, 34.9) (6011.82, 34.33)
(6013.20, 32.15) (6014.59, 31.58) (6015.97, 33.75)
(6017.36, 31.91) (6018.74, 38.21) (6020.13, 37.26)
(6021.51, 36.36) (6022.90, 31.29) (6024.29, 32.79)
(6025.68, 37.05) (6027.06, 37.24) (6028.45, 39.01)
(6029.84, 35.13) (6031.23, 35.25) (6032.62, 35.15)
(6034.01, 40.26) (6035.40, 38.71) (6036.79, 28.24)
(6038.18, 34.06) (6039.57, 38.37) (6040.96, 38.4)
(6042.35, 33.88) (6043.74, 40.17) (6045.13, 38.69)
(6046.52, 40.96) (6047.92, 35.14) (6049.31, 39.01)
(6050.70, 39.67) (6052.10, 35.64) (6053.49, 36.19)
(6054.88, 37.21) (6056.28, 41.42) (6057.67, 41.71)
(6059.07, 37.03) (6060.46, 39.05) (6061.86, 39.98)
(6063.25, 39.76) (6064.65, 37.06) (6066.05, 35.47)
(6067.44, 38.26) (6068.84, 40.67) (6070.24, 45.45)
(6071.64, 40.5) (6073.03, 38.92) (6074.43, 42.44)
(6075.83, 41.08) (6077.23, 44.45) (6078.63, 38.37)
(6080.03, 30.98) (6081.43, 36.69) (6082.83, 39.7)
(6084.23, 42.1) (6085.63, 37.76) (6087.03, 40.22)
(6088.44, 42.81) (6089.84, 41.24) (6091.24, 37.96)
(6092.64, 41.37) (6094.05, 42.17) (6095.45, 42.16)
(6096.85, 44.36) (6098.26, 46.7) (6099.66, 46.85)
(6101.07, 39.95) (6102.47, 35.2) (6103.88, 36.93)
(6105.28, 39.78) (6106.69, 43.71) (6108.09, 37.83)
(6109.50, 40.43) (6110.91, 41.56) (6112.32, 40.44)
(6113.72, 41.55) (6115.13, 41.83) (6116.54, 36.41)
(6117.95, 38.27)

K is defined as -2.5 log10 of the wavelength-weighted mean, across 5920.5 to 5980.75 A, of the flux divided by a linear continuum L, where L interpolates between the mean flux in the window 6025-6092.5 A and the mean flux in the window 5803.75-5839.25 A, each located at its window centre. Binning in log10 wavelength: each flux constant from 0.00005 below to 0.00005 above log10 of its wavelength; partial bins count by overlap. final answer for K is 0.40 mag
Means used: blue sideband 38.8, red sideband 38.5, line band 26.7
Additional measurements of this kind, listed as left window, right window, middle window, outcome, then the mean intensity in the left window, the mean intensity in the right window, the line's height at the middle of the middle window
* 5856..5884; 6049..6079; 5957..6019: 0.119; 25.6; 39.5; 34.1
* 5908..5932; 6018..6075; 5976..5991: 0.054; 23.7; 37.7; 30.7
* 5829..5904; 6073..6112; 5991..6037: 0.035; 25.7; 40.5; 35.4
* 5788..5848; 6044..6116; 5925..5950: 0.427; 39.3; 39.9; 39.6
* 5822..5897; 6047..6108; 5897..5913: 0.496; 27.4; 39.8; 30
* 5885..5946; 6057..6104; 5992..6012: -0.074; 20.8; 40.2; 31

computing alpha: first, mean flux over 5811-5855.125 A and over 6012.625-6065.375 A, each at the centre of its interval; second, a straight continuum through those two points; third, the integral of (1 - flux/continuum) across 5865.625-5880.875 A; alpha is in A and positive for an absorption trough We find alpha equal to 5.0 A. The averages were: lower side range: 36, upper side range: 36.7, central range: 24.3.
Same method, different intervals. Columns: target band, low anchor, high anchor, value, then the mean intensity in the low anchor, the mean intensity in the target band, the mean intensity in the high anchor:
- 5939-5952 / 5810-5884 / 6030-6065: 2.55 A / 32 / 28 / 37.6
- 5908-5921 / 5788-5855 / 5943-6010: 3.78 A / 38.5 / 23.5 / 29.5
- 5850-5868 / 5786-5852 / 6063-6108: 4.16 A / 38.7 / 29.9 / 40.3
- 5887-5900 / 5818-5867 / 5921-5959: 8.87 A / 33.9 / 9.48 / 26.1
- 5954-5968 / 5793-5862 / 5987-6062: 3.38 A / 37.4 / 27.3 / 35.3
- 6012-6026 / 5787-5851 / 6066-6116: 2.07 A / 38.8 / 34.2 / 40.6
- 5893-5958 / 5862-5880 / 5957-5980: 8.79 A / 24.8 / 22.9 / 27.7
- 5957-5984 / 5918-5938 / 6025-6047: 1.19 A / 24.4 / 28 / 36.9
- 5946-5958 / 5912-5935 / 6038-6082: 0.09 A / 23.8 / 26.7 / 38.7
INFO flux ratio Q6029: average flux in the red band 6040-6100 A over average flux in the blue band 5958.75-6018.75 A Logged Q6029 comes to 1.29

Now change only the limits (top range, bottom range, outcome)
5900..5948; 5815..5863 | 0.71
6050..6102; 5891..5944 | 1.88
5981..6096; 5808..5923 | 1.32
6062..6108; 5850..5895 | 1.73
